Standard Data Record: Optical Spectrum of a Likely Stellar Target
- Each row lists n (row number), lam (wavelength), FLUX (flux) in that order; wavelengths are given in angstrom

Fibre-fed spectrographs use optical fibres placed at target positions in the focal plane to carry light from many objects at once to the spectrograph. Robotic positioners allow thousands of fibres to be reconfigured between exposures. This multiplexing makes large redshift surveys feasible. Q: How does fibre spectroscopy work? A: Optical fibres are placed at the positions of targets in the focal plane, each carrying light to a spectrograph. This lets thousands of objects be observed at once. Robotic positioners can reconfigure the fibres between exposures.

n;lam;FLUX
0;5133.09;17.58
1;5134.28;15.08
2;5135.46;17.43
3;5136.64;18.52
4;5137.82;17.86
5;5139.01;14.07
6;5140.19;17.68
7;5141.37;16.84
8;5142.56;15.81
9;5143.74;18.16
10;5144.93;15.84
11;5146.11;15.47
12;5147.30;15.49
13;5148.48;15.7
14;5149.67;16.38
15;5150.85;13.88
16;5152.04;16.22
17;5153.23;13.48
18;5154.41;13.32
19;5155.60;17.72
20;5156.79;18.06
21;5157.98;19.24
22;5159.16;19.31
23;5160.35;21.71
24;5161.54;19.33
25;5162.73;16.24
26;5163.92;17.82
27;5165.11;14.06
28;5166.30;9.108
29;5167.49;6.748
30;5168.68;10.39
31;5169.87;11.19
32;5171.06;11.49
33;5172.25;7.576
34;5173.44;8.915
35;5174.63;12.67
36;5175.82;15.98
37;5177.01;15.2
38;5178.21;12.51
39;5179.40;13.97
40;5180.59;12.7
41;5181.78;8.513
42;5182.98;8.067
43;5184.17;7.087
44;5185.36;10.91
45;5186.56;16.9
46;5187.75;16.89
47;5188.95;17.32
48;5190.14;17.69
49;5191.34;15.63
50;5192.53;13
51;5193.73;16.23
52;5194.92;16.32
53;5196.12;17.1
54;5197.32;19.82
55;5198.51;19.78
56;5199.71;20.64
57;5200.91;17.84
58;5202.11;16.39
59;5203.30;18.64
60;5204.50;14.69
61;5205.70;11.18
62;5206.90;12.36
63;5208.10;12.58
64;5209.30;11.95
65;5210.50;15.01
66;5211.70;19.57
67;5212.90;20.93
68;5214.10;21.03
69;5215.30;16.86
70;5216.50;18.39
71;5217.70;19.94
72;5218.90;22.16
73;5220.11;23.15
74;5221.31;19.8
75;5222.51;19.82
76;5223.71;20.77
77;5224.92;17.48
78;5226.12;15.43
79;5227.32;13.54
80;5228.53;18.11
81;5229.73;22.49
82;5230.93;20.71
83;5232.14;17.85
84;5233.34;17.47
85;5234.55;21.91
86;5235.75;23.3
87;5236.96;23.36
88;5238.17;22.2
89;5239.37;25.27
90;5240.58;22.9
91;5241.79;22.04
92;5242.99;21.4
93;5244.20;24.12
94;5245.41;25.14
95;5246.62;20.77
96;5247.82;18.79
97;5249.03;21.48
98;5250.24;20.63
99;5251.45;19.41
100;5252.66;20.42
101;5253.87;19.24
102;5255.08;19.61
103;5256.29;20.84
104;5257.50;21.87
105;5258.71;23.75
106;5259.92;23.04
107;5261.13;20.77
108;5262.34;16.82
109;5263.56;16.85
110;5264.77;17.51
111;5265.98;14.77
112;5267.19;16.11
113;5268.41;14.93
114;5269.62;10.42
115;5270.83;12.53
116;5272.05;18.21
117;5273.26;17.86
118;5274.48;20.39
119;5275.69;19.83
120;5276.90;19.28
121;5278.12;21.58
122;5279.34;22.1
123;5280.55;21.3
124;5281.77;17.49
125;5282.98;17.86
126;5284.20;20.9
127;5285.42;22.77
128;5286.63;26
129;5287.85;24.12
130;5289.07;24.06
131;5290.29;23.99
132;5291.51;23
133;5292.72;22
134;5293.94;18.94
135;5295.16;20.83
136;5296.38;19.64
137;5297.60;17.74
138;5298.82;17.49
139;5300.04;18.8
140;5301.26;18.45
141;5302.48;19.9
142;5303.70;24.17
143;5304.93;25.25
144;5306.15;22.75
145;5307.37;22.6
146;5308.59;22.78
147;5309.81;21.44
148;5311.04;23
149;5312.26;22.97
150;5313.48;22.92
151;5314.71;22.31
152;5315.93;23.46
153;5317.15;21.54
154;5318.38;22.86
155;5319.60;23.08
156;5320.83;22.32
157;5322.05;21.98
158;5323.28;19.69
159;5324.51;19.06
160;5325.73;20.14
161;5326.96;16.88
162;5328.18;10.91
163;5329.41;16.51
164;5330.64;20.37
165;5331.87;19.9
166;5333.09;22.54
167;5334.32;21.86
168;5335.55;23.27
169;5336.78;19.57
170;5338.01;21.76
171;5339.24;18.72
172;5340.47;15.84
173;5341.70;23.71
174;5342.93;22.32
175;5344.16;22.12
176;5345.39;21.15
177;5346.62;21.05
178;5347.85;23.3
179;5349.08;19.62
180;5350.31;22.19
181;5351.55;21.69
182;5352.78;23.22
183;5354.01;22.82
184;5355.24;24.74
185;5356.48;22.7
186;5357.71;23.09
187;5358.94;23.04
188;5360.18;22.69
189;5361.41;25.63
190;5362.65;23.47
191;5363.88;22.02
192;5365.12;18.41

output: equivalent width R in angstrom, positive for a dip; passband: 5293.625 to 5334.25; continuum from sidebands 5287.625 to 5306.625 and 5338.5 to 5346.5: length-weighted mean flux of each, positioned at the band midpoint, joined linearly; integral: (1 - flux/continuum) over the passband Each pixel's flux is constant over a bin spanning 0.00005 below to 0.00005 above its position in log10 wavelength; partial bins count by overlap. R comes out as 0.6 angstrom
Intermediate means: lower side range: 21.2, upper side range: 20.7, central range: 20.7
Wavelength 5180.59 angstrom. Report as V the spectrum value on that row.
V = 12.7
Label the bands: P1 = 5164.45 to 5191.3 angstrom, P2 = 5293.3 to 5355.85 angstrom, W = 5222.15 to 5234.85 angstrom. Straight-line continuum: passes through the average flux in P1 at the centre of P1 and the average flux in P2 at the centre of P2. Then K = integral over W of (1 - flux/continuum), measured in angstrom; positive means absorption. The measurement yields -2.8 angstrom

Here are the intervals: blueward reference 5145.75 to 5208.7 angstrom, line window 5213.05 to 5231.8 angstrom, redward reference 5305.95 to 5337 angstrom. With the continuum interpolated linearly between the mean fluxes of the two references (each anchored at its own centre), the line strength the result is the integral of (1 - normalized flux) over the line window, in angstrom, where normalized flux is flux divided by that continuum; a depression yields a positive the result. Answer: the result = -3.0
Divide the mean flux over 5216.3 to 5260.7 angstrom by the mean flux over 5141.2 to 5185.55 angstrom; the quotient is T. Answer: 1.5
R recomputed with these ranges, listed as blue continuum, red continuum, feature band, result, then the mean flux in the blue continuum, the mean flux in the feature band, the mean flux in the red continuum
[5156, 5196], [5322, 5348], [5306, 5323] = -2.9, 14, 22.5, 20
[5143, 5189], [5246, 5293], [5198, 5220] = -1.1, 14.1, 17.3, 19.8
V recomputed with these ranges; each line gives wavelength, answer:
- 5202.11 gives 16.39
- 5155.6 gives 17.72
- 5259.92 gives 23.04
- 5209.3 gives 11.95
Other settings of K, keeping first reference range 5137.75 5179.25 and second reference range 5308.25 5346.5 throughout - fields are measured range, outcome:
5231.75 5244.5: -3.11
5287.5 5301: -0.81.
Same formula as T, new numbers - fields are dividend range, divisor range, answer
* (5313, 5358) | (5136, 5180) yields 1.41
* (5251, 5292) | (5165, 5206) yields 1.42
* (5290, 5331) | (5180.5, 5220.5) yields 1.29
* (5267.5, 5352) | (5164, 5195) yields 1.63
